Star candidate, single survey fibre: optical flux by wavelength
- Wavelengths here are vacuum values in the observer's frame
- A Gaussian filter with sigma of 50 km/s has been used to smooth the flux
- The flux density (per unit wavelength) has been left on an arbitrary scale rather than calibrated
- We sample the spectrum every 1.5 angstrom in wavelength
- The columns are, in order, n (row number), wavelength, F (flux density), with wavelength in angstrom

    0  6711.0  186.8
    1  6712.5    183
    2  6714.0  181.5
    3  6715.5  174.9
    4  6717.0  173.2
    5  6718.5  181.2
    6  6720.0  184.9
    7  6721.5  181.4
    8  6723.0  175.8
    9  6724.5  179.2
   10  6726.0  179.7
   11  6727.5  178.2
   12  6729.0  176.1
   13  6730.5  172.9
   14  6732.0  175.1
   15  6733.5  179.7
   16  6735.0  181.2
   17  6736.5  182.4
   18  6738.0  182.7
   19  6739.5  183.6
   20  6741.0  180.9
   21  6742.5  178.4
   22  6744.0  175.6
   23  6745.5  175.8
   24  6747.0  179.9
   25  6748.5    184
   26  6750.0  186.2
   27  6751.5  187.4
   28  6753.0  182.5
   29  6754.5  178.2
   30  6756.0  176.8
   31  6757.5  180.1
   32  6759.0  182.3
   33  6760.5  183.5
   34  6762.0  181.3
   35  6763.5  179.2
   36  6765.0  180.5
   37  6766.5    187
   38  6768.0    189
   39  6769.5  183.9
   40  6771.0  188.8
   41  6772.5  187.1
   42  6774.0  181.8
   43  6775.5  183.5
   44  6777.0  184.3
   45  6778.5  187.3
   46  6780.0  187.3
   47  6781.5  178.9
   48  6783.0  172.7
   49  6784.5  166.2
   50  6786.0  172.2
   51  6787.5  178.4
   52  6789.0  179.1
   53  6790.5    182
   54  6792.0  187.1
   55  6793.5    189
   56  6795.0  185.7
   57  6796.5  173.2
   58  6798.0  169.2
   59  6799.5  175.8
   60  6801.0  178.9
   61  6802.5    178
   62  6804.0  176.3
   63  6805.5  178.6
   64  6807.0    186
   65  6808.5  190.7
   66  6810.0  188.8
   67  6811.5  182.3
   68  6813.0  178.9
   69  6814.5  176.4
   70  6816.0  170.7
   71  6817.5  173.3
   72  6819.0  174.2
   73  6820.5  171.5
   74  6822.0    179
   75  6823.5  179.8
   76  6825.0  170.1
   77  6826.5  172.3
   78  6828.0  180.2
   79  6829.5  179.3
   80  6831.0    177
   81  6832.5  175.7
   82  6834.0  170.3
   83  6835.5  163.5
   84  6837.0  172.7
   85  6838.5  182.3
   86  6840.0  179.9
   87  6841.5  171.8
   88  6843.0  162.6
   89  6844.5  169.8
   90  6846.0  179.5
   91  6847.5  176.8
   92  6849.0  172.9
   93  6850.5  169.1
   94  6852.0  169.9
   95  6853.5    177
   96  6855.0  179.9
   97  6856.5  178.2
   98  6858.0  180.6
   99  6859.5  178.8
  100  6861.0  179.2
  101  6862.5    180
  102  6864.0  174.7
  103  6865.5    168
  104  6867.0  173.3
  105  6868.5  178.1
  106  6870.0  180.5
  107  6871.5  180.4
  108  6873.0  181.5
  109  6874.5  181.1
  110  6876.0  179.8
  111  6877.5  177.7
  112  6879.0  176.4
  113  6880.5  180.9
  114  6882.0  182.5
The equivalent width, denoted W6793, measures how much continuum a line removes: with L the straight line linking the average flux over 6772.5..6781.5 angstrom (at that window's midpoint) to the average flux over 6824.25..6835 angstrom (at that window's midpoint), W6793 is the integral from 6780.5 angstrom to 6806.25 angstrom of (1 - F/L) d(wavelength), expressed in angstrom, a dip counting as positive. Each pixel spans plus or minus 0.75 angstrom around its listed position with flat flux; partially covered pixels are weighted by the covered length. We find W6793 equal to 0.52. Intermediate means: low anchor 185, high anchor 175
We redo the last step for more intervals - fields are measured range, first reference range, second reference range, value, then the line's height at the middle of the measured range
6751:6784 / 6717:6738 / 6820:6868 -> -1.0 angstrom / 178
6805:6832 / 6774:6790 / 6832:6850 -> -0.4 angstrom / 175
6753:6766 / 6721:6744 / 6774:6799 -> -0.1 angstrom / 179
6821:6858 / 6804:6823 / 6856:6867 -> 0.7 angstrom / 178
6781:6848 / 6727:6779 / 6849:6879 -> 0.9 angstrom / 179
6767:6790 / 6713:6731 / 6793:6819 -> -0.3 angstrom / 179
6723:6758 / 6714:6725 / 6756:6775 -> 0.2 angstrom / 181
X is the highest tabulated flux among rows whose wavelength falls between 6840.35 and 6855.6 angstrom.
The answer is 179.9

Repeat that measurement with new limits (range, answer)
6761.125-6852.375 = 190.7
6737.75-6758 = 187.4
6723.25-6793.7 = 189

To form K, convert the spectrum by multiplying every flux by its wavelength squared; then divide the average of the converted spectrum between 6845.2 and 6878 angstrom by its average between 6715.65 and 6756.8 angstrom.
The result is 1.02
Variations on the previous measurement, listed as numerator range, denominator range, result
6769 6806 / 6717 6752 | 1.02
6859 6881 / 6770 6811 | 1.01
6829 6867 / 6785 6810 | 0.98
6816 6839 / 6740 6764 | 0.99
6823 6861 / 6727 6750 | 1.01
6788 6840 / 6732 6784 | 0.99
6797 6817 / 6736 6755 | 1.01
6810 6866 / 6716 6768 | 1.00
